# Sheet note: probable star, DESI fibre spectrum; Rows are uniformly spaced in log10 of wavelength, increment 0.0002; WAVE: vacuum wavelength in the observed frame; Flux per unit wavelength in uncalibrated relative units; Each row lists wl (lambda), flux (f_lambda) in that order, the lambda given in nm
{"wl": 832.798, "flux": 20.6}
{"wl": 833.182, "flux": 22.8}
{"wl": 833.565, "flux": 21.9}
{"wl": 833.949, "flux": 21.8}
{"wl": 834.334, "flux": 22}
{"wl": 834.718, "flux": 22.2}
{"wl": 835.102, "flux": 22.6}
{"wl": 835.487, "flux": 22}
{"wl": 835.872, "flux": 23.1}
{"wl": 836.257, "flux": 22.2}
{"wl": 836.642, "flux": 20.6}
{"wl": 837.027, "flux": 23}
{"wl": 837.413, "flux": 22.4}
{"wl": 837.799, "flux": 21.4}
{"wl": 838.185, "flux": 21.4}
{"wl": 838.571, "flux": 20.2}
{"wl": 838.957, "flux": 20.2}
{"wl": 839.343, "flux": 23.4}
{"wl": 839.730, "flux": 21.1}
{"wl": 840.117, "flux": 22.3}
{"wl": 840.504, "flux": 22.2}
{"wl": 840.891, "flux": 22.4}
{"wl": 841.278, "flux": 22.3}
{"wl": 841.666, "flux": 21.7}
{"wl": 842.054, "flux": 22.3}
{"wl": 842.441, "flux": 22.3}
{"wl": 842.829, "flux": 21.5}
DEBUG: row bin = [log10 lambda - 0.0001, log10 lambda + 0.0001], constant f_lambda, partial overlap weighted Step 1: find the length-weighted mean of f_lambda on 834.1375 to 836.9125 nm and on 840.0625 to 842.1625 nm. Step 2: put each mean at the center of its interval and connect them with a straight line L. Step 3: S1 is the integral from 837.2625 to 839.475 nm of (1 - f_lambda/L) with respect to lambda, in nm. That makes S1 0.07 nm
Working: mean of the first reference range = 22.1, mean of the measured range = 21.4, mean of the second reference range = 22.2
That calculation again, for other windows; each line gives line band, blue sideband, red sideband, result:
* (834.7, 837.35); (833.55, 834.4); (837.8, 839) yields -0.11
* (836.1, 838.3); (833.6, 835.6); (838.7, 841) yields 0.01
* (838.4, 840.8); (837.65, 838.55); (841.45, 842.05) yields -0.02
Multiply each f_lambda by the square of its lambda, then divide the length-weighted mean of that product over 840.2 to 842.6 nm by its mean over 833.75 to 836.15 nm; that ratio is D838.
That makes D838 1.01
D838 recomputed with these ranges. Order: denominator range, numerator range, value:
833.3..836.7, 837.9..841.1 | 0.99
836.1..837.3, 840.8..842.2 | 1.02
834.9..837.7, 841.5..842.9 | 1.00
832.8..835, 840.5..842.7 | 1.03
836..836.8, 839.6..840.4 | 1.02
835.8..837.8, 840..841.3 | 1.02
